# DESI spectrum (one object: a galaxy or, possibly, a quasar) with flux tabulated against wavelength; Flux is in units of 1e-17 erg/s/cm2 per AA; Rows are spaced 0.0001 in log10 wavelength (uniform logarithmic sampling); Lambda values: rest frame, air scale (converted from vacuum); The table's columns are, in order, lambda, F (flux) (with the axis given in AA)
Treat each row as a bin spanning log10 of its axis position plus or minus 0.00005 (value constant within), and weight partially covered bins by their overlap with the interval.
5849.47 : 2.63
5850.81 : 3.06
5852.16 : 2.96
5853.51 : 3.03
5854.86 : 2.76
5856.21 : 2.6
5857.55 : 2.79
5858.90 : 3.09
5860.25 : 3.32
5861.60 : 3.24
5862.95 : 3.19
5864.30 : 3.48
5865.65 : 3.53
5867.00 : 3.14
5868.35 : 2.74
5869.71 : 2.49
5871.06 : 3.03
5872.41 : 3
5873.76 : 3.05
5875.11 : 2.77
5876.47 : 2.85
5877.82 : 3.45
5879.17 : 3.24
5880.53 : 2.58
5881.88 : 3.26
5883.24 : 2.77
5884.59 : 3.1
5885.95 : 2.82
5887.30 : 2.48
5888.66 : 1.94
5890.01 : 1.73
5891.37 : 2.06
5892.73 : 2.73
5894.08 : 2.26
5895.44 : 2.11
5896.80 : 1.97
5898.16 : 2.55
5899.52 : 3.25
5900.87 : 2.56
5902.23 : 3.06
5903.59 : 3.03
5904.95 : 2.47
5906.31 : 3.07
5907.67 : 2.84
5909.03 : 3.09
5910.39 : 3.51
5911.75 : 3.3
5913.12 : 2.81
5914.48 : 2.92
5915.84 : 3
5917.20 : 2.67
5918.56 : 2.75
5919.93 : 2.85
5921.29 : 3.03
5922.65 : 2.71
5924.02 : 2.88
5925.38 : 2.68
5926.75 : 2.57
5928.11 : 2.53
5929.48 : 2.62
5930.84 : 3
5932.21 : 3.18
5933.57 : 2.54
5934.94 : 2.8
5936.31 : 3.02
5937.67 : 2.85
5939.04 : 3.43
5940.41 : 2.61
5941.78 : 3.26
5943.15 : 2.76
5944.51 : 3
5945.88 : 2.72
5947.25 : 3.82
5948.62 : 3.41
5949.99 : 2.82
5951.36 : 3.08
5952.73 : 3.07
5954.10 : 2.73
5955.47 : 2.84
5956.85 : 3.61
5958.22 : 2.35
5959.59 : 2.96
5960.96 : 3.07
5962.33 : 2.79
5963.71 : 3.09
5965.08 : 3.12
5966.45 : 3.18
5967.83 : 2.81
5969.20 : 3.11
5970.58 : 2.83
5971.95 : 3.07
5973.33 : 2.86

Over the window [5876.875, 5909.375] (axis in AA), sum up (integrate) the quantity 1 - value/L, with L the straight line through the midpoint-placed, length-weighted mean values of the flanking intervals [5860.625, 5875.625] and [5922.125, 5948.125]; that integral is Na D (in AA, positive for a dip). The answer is 3.5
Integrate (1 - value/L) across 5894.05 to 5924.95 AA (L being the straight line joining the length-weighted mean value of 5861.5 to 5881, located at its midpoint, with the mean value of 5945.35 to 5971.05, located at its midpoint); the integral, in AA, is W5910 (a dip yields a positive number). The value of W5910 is 2.19 AA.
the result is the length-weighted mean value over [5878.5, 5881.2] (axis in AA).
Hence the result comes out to 2.9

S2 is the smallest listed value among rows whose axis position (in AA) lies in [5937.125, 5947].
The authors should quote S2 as 2.61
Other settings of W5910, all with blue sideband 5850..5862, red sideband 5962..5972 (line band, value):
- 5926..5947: 0.8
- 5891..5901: 1.8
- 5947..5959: -0.2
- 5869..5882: 0.1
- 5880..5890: 1.1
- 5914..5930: 1.2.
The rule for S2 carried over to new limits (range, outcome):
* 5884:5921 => 1.73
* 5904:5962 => 2.35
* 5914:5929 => 2.53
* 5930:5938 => 2.54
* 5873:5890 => 1.94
